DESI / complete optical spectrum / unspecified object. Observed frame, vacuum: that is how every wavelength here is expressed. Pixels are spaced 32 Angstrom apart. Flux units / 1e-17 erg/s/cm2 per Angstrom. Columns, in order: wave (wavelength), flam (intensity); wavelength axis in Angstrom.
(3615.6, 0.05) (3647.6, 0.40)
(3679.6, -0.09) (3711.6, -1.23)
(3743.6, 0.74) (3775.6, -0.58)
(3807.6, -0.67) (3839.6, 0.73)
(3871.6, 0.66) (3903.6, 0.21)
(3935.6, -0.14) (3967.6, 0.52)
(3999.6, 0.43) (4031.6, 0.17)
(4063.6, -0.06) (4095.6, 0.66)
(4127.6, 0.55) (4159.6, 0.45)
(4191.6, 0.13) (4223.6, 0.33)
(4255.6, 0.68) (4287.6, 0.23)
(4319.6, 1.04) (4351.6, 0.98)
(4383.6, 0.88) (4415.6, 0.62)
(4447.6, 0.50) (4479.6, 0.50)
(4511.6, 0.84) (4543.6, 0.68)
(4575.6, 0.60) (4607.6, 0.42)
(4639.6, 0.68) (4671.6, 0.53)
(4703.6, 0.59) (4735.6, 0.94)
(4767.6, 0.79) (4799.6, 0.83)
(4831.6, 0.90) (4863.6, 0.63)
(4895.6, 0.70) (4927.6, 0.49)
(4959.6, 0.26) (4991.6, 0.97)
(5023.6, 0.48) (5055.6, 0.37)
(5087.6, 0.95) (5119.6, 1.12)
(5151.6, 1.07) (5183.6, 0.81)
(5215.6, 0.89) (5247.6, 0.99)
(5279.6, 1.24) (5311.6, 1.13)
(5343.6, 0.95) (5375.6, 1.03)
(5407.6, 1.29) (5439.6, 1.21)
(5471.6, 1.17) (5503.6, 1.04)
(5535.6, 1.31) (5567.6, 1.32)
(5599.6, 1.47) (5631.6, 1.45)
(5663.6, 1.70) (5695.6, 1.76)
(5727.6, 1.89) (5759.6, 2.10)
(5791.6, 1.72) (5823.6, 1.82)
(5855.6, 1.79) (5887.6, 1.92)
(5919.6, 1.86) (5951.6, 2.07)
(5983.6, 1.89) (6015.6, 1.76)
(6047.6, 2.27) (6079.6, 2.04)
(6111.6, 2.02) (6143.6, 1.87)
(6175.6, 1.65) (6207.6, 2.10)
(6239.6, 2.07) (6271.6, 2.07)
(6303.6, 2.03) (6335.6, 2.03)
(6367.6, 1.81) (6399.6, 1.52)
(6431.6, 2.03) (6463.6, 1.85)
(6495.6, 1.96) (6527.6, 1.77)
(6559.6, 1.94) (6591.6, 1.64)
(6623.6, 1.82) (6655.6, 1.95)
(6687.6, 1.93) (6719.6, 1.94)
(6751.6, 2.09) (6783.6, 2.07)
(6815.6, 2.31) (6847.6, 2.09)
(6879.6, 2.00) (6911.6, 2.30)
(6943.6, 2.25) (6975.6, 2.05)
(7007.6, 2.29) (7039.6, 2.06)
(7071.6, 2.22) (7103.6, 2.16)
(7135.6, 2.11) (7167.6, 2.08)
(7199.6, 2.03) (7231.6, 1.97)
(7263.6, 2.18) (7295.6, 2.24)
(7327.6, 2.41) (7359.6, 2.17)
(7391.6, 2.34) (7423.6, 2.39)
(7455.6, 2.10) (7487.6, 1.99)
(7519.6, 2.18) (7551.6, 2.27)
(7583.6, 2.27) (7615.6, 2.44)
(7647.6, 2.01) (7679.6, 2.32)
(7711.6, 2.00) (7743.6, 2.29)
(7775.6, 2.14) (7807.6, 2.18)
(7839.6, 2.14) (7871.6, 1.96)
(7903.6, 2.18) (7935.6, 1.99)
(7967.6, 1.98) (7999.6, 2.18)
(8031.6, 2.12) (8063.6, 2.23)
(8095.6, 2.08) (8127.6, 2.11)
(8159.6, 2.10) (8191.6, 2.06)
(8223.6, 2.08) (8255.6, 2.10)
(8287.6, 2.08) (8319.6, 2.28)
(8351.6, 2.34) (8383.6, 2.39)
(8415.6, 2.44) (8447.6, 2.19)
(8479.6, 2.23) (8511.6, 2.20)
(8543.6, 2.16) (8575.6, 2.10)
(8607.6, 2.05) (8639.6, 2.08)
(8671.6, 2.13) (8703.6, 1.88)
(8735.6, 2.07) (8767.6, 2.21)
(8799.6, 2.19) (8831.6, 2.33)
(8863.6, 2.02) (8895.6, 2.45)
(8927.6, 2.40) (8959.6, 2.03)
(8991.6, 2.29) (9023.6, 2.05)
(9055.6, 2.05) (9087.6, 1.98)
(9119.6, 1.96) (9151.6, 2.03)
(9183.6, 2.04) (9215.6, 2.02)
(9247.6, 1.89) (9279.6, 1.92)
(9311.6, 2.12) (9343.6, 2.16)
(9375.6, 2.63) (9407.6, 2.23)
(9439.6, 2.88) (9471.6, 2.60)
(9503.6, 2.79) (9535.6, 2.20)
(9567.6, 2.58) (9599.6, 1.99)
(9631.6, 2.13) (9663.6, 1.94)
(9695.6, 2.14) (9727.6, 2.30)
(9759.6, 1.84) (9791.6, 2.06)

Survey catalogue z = 0.27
